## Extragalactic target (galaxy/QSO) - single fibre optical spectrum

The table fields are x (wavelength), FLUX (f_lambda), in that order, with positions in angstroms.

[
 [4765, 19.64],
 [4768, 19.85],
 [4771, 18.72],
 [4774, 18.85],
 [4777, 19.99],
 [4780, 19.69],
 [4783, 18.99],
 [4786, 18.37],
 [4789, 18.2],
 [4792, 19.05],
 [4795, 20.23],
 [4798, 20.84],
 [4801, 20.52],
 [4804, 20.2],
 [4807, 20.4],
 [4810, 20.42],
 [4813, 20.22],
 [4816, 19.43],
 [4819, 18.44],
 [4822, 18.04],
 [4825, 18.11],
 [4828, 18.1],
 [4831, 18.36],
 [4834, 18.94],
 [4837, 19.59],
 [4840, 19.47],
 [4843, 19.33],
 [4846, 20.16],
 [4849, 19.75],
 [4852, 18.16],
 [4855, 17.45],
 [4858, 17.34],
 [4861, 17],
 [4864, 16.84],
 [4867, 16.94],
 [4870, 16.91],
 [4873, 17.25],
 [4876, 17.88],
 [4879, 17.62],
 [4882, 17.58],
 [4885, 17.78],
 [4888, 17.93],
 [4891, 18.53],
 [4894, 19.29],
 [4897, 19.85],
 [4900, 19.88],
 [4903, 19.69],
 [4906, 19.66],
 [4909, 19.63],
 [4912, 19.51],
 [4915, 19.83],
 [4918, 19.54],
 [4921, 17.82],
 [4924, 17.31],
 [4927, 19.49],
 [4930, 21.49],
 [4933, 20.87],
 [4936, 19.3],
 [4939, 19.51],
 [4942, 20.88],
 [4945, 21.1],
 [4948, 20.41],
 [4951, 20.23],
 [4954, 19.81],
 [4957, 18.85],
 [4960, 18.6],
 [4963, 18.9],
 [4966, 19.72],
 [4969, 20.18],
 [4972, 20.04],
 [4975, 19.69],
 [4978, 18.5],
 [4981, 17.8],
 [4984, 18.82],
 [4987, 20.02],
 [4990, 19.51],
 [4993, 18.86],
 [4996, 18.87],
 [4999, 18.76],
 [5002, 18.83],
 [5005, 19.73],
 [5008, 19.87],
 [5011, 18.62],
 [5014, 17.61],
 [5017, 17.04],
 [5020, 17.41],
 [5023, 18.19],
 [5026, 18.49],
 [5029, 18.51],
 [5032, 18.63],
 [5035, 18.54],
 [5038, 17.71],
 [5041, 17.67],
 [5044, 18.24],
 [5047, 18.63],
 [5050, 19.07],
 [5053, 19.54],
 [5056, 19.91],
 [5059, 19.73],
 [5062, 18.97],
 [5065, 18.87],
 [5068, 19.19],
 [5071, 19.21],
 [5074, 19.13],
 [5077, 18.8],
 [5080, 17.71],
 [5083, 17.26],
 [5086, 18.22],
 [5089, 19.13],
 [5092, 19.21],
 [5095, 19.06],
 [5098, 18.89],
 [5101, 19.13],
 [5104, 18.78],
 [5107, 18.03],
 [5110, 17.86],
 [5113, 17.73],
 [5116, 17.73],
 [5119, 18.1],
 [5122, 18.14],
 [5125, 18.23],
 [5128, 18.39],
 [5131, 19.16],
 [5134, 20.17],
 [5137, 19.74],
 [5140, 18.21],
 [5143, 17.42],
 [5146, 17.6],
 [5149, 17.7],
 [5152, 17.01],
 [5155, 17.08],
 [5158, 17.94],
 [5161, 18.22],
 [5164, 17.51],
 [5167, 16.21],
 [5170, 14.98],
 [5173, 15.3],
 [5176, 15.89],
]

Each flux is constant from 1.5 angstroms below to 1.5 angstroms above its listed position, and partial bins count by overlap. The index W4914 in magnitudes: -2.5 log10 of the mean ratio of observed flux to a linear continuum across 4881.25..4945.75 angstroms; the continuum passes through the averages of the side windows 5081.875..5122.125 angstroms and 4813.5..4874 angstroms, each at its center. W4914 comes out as -0.06 mag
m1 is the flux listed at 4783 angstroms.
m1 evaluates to 18.99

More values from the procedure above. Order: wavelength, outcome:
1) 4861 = 17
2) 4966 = 19.72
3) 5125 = 18.23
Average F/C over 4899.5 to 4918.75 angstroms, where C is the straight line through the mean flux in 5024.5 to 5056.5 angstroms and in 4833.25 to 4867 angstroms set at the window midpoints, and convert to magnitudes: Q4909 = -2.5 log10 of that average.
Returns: -0.07 mag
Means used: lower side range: 18.5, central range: 19.7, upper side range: 18.6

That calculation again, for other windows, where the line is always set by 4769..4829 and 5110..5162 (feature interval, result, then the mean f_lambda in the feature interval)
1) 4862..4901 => 0.063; 18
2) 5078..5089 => 0.022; 18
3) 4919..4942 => -0.035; 19.5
